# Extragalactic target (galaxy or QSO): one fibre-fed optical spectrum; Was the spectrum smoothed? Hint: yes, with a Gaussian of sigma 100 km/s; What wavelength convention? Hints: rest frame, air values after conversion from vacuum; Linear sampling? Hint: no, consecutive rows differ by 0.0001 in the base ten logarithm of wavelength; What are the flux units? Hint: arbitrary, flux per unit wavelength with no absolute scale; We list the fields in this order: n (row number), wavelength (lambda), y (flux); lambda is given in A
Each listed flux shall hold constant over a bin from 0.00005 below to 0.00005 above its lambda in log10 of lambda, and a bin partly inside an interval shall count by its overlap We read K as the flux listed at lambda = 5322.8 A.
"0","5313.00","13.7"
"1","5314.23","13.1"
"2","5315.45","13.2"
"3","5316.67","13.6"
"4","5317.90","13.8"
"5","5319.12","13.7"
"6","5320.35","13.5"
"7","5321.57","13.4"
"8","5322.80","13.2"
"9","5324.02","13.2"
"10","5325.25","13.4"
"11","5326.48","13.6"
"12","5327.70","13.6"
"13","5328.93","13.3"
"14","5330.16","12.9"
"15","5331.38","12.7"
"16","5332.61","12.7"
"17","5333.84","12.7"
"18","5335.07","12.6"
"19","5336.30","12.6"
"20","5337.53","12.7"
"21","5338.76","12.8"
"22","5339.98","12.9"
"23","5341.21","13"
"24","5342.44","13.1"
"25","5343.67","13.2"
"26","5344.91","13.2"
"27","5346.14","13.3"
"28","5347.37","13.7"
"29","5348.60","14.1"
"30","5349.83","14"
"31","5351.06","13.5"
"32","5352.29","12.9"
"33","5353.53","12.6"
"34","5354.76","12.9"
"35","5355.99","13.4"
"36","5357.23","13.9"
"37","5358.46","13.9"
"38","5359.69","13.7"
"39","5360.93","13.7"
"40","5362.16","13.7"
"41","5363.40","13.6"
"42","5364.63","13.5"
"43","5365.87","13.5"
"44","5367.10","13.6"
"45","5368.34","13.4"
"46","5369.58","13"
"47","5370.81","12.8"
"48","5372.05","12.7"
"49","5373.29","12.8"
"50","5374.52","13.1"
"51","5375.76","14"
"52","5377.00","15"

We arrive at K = 13.2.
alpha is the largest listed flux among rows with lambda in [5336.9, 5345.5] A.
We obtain 13.2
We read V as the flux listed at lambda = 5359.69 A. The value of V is 13.7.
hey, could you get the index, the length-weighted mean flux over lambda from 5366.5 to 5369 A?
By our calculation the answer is 13.4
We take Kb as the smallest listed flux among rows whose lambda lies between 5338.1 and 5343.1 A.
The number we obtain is 12.8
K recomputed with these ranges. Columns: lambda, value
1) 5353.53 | 12.6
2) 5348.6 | 14.1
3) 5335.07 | 12.6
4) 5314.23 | 13.1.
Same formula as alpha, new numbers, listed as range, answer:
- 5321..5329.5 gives 13.6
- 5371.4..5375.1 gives 13.1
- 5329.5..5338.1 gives 12.9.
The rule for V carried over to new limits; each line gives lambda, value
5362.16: 13.7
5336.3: 12.6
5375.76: 14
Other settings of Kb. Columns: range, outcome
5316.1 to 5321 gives 13.5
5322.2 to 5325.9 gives 13.2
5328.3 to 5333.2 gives 12.7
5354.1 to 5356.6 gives 12.9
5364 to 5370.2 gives 13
